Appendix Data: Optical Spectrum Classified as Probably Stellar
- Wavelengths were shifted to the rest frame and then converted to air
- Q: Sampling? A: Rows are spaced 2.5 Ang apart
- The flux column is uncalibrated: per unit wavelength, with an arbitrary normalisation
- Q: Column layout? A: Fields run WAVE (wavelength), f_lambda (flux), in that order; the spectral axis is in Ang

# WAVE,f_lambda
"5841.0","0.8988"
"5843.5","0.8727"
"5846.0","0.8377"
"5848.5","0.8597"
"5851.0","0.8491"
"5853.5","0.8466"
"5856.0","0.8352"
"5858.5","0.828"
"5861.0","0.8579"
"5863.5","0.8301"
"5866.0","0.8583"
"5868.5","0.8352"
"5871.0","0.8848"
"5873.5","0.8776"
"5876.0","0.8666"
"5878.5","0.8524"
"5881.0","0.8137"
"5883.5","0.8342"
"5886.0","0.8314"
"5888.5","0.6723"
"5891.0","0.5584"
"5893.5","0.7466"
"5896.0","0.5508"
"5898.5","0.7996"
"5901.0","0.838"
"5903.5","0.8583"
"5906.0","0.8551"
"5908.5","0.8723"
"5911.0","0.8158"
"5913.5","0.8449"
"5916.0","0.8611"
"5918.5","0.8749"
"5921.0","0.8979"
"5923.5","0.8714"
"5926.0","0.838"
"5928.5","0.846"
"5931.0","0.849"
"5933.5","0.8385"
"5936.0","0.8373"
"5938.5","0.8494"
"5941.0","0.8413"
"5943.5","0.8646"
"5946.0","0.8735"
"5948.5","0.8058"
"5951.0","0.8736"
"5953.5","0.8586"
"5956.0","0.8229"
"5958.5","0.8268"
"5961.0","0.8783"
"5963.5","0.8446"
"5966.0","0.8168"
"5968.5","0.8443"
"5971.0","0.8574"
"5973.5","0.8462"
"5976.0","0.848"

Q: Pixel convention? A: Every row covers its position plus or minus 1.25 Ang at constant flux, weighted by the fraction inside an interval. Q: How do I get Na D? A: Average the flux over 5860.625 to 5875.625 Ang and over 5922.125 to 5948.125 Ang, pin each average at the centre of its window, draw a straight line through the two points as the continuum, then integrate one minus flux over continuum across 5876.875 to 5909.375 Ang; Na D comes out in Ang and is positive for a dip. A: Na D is 3.0 Ang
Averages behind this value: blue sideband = 0.858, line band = 0.776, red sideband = 0.85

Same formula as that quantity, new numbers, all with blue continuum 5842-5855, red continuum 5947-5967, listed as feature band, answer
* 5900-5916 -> -0.03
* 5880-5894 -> 1.78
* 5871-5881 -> -0.13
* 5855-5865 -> 0.16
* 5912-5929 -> -0.33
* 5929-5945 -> -0.06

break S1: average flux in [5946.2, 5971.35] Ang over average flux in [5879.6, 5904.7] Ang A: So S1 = 1.12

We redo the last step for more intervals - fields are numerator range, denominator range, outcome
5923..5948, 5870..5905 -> 1.08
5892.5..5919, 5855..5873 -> 0.95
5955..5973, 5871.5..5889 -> 1.01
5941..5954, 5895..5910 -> 1.07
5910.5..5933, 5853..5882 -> 1.01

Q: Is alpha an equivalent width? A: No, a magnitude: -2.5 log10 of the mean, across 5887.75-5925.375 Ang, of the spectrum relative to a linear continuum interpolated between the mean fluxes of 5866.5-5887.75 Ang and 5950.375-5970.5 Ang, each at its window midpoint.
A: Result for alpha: 0.06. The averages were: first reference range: 0.846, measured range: 0.797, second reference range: 0.845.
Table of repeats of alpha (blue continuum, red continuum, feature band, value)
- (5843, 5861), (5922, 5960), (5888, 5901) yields 0.235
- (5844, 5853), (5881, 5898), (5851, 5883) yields -0.082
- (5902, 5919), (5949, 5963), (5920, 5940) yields -0.001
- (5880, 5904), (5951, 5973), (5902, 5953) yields -0.076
